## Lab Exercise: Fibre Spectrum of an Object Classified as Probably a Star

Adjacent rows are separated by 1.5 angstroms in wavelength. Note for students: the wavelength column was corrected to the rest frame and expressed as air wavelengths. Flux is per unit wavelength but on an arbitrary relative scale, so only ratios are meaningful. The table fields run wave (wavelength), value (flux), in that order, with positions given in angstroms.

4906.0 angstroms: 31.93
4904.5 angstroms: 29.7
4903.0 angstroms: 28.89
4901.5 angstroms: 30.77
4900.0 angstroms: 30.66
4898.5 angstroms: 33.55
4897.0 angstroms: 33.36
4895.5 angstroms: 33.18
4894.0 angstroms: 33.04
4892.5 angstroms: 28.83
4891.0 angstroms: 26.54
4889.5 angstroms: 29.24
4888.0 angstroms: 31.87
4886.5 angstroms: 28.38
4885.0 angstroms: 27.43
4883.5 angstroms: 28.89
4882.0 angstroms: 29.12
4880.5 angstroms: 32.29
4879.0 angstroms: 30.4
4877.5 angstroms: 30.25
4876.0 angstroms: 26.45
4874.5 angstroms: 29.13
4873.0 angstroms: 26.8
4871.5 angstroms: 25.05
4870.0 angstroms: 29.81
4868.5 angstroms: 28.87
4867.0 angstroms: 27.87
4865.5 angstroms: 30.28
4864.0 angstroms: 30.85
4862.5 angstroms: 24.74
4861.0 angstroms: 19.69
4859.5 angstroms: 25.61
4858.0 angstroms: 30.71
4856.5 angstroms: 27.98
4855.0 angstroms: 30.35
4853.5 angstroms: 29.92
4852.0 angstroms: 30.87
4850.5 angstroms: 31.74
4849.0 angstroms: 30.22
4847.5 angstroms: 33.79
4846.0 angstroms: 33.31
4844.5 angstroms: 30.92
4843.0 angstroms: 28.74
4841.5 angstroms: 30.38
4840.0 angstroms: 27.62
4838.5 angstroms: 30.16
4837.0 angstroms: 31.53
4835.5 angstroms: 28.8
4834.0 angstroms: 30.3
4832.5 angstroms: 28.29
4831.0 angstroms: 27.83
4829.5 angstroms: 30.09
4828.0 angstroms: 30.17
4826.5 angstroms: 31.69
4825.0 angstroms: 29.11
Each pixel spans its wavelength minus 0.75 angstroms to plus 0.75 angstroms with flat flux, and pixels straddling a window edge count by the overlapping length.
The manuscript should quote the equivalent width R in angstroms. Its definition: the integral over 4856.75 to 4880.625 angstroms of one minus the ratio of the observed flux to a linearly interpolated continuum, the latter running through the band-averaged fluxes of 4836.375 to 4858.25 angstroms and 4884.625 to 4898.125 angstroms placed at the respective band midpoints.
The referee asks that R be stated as 2.0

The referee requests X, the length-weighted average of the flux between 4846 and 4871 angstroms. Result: 29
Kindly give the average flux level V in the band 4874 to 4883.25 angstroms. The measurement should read 29.6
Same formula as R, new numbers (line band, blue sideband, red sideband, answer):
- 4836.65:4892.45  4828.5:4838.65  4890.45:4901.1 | 2.45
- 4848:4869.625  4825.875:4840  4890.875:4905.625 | 1.16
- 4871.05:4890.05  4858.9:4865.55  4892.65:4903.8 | -0.06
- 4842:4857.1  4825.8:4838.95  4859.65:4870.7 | -1.20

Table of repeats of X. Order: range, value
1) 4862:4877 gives 28.1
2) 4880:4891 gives 29.3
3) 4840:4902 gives 29.5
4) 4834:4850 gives 30.6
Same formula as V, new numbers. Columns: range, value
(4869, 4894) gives 28.9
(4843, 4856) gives 31.2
